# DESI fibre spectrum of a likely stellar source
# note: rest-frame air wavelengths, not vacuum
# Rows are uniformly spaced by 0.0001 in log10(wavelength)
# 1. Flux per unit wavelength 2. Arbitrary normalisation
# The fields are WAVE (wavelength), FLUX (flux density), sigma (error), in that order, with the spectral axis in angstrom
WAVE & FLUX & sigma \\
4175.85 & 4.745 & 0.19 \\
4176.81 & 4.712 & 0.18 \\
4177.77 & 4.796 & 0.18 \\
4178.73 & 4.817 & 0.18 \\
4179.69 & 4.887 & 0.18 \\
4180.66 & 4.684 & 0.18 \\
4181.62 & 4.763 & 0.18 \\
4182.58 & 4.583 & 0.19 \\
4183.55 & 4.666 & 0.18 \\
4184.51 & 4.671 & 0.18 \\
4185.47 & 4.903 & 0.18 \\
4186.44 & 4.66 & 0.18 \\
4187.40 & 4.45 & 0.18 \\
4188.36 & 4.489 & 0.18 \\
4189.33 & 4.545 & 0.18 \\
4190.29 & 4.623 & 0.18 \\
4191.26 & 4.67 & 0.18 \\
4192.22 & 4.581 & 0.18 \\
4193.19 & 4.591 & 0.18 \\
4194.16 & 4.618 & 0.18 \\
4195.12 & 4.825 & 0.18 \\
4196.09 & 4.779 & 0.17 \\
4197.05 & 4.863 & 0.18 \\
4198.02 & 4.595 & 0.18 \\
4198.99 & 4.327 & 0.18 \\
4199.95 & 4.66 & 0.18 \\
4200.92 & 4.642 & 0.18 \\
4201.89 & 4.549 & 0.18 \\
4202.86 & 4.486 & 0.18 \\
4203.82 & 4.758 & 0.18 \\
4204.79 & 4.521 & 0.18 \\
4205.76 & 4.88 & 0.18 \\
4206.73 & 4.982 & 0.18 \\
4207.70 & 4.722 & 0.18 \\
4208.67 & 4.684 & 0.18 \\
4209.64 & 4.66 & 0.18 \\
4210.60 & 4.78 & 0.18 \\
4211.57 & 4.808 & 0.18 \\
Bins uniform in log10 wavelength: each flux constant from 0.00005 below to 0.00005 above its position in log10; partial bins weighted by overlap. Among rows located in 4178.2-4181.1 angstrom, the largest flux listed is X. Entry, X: 4.887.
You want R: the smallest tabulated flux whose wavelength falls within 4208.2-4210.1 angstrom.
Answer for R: 4.66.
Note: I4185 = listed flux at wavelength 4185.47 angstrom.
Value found 4.903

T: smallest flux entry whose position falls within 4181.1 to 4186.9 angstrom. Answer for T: 4.583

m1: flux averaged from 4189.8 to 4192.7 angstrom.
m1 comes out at 4.63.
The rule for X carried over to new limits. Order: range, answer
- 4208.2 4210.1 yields 4.684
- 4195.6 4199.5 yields 4.863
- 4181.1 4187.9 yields 4.903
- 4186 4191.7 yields 4.67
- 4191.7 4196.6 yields 4.825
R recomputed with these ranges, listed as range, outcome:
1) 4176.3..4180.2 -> 4.712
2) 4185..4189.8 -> 4.45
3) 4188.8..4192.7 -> 4.545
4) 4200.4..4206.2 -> 4.486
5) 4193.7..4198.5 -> 4.595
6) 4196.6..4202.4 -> 4.327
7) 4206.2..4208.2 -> 4.722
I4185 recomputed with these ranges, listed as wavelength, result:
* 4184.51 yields 4.671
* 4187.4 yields 4.45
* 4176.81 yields 4.712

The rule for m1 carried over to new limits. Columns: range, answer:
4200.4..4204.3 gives 4.61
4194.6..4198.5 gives 4.77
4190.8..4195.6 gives 4.66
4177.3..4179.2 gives 4.81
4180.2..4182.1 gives 4.73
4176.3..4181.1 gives 4.78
